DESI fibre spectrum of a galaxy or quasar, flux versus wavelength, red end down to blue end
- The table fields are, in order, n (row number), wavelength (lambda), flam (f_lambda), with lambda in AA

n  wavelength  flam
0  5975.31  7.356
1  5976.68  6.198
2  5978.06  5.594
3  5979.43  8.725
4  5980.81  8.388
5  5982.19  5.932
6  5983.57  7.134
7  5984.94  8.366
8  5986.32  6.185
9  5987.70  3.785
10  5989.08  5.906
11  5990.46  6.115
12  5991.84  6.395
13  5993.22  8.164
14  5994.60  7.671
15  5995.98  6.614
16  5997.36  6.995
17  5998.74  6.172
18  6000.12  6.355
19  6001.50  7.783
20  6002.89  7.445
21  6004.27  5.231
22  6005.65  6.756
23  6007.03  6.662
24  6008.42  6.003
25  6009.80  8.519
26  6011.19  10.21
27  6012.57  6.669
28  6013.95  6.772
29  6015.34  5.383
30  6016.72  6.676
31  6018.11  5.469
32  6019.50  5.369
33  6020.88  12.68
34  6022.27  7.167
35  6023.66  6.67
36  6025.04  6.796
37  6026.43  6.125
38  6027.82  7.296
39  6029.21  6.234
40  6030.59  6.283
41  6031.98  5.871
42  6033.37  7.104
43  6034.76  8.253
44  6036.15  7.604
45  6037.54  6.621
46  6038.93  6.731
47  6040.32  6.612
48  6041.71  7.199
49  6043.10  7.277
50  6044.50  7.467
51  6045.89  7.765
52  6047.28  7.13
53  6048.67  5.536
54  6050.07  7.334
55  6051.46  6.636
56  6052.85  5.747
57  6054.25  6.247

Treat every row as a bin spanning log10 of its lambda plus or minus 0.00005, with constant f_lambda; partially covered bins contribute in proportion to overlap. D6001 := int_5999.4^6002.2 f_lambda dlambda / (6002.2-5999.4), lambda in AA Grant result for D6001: 7.05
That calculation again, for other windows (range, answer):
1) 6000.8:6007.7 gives 6.78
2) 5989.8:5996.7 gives 7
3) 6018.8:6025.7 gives 7.74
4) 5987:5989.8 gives 4.86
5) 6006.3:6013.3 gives 7.61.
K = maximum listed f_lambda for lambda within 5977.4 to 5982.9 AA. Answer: 8.725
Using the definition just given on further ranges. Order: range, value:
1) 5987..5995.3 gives 8.164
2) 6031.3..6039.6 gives 8.253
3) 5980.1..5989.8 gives 8.388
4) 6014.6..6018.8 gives 6.676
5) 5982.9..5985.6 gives 8.366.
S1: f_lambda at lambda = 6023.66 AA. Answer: 6.67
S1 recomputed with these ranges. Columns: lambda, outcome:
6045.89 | 7.765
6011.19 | 10.21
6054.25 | 6.247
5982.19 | 5.932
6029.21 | 6.234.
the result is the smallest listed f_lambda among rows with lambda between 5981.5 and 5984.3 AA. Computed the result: 5.932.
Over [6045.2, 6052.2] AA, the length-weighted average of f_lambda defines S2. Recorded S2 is 6.88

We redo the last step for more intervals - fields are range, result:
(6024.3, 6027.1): 6.48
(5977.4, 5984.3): 7.18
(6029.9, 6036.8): 7.02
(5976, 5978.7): 5.89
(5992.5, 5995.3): 7.9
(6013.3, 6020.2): 5.94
